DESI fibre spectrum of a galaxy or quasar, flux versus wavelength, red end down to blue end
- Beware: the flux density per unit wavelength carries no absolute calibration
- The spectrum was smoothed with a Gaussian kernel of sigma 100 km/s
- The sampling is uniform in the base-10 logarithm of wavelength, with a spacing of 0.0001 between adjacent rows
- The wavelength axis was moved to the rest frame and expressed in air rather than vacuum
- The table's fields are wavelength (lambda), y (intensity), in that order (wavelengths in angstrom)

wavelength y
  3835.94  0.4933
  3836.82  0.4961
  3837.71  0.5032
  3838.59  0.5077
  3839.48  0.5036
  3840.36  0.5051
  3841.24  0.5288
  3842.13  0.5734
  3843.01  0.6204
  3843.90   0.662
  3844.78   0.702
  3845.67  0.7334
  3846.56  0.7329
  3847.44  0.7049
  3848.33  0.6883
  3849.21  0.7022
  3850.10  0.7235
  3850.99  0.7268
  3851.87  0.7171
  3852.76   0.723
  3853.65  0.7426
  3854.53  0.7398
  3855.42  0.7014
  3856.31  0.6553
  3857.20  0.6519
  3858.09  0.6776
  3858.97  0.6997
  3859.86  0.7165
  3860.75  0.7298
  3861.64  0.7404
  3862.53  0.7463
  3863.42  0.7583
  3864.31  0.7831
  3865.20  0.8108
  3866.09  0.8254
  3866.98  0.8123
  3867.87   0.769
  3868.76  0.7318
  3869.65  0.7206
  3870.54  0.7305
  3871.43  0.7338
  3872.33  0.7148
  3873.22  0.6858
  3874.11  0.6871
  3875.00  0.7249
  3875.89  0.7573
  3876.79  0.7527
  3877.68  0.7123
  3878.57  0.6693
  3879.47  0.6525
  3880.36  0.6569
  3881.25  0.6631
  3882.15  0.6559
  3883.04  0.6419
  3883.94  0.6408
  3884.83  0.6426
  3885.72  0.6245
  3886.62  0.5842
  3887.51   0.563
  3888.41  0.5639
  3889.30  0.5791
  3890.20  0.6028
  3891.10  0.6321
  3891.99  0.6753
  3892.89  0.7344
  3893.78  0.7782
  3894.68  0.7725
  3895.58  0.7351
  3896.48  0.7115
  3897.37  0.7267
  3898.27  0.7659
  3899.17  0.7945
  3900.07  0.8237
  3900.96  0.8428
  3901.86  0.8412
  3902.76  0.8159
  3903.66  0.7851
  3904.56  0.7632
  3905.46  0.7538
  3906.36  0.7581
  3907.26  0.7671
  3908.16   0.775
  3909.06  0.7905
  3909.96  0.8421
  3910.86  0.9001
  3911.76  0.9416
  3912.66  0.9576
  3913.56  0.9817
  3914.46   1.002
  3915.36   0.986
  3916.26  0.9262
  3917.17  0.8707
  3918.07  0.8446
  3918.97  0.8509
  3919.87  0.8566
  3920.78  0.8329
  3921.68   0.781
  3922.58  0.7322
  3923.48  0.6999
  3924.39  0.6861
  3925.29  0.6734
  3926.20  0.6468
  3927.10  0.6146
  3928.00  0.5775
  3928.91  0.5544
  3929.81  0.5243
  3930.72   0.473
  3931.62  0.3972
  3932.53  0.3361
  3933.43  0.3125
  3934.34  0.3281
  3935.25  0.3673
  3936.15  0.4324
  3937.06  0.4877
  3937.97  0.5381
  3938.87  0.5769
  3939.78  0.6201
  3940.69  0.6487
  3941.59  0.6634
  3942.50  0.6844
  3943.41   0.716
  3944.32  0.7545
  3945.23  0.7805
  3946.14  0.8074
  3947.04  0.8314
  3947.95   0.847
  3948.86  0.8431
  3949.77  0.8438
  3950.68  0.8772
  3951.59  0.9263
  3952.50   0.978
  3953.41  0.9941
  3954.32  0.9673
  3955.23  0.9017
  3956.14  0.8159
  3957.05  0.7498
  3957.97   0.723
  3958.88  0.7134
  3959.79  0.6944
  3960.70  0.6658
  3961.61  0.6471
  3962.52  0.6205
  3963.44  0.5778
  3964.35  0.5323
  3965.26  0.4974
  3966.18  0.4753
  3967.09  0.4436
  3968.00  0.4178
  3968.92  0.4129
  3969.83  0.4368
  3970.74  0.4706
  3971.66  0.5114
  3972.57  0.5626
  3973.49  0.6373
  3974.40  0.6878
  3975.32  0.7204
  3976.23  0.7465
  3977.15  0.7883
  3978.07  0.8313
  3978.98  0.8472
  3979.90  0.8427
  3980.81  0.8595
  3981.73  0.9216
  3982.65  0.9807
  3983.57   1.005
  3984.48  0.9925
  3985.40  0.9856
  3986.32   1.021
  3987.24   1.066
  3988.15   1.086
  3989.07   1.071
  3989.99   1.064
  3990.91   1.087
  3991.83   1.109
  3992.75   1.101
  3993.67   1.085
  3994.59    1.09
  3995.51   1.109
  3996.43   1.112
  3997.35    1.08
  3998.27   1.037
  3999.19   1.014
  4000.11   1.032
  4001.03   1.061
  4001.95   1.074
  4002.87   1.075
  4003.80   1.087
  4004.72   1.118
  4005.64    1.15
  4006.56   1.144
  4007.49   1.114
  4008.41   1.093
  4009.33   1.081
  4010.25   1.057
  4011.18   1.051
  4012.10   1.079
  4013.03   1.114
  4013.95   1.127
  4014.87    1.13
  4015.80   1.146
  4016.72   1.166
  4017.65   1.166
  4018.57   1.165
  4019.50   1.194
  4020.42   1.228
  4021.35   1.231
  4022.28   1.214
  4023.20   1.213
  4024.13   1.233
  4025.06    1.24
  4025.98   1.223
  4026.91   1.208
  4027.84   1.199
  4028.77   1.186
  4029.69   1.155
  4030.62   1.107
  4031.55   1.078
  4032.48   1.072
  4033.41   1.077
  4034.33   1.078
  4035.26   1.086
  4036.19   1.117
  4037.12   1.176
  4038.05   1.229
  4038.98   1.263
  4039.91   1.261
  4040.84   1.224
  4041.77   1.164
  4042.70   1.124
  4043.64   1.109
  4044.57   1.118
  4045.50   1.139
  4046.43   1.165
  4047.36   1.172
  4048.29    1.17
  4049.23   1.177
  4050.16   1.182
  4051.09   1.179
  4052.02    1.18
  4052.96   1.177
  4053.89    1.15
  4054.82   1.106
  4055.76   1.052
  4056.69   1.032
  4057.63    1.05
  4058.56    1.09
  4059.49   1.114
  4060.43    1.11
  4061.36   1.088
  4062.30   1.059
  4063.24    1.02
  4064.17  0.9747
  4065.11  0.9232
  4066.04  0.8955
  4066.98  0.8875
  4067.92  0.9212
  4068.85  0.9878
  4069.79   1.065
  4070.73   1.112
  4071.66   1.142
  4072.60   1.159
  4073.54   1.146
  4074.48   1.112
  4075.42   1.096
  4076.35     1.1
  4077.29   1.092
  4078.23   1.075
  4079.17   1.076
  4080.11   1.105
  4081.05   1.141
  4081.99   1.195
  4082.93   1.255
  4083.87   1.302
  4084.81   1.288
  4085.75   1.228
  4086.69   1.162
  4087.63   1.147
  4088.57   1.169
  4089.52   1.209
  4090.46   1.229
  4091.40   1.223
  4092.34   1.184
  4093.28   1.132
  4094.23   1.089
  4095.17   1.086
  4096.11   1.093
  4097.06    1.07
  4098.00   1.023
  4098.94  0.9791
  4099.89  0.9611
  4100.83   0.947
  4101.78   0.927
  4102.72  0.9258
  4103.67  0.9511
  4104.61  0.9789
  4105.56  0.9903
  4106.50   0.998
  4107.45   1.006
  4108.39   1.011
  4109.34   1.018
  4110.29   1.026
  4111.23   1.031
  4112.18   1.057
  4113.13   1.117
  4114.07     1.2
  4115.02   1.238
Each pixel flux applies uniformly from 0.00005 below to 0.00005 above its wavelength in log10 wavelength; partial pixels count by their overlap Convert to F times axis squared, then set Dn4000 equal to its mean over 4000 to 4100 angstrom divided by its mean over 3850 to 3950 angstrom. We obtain 1.71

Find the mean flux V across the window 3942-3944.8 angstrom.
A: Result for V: 0.716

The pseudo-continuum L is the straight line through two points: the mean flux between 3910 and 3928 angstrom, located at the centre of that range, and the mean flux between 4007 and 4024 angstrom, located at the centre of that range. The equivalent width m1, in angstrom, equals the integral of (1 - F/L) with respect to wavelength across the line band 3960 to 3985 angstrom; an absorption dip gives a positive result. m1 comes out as 8.3 angstrom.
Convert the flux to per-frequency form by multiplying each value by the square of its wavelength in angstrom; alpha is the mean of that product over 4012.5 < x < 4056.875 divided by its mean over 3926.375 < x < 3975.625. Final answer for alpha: 1.9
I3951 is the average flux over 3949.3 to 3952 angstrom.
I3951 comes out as 0.881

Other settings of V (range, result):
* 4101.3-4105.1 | 0.944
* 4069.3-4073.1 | 1.12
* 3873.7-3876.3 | 0.724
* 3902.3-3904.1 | 0.8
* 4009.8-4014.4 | 1.08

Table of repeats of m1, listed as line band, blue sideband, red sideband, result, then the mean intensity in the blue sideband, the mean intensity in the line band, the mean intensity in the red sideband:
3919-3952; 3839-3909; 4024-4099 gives 7.7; 0.706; 0.649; 1.13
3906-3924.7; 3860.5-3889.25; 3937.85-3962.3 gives -2.8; 0.701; 0.848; 0.773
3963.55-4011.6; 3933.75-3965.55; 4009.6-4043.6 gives 2.1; 0.704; 0.9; 1.16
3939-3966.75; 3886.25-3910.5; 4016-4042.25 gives 5.2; 0.734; 0.743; 1.18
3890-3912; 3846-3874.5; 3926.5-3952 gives -3.3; 0.728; 0.773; 0.62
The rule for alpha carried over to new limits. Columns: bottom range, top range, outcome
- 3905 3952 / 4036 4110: 1.65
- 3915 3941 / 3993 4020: 1.84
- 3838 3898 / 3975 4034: 1.68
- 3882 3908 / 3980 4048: 1.66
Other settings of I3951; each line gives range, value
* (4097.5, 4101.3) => 0.98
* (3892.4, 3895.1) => 0.76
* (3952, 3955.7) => 0.96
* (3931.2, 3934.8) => 0.342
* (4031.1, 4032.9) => 1.07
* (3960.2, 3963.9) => 0.629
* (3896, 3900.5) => 0.764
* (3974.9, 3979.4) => 0.787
